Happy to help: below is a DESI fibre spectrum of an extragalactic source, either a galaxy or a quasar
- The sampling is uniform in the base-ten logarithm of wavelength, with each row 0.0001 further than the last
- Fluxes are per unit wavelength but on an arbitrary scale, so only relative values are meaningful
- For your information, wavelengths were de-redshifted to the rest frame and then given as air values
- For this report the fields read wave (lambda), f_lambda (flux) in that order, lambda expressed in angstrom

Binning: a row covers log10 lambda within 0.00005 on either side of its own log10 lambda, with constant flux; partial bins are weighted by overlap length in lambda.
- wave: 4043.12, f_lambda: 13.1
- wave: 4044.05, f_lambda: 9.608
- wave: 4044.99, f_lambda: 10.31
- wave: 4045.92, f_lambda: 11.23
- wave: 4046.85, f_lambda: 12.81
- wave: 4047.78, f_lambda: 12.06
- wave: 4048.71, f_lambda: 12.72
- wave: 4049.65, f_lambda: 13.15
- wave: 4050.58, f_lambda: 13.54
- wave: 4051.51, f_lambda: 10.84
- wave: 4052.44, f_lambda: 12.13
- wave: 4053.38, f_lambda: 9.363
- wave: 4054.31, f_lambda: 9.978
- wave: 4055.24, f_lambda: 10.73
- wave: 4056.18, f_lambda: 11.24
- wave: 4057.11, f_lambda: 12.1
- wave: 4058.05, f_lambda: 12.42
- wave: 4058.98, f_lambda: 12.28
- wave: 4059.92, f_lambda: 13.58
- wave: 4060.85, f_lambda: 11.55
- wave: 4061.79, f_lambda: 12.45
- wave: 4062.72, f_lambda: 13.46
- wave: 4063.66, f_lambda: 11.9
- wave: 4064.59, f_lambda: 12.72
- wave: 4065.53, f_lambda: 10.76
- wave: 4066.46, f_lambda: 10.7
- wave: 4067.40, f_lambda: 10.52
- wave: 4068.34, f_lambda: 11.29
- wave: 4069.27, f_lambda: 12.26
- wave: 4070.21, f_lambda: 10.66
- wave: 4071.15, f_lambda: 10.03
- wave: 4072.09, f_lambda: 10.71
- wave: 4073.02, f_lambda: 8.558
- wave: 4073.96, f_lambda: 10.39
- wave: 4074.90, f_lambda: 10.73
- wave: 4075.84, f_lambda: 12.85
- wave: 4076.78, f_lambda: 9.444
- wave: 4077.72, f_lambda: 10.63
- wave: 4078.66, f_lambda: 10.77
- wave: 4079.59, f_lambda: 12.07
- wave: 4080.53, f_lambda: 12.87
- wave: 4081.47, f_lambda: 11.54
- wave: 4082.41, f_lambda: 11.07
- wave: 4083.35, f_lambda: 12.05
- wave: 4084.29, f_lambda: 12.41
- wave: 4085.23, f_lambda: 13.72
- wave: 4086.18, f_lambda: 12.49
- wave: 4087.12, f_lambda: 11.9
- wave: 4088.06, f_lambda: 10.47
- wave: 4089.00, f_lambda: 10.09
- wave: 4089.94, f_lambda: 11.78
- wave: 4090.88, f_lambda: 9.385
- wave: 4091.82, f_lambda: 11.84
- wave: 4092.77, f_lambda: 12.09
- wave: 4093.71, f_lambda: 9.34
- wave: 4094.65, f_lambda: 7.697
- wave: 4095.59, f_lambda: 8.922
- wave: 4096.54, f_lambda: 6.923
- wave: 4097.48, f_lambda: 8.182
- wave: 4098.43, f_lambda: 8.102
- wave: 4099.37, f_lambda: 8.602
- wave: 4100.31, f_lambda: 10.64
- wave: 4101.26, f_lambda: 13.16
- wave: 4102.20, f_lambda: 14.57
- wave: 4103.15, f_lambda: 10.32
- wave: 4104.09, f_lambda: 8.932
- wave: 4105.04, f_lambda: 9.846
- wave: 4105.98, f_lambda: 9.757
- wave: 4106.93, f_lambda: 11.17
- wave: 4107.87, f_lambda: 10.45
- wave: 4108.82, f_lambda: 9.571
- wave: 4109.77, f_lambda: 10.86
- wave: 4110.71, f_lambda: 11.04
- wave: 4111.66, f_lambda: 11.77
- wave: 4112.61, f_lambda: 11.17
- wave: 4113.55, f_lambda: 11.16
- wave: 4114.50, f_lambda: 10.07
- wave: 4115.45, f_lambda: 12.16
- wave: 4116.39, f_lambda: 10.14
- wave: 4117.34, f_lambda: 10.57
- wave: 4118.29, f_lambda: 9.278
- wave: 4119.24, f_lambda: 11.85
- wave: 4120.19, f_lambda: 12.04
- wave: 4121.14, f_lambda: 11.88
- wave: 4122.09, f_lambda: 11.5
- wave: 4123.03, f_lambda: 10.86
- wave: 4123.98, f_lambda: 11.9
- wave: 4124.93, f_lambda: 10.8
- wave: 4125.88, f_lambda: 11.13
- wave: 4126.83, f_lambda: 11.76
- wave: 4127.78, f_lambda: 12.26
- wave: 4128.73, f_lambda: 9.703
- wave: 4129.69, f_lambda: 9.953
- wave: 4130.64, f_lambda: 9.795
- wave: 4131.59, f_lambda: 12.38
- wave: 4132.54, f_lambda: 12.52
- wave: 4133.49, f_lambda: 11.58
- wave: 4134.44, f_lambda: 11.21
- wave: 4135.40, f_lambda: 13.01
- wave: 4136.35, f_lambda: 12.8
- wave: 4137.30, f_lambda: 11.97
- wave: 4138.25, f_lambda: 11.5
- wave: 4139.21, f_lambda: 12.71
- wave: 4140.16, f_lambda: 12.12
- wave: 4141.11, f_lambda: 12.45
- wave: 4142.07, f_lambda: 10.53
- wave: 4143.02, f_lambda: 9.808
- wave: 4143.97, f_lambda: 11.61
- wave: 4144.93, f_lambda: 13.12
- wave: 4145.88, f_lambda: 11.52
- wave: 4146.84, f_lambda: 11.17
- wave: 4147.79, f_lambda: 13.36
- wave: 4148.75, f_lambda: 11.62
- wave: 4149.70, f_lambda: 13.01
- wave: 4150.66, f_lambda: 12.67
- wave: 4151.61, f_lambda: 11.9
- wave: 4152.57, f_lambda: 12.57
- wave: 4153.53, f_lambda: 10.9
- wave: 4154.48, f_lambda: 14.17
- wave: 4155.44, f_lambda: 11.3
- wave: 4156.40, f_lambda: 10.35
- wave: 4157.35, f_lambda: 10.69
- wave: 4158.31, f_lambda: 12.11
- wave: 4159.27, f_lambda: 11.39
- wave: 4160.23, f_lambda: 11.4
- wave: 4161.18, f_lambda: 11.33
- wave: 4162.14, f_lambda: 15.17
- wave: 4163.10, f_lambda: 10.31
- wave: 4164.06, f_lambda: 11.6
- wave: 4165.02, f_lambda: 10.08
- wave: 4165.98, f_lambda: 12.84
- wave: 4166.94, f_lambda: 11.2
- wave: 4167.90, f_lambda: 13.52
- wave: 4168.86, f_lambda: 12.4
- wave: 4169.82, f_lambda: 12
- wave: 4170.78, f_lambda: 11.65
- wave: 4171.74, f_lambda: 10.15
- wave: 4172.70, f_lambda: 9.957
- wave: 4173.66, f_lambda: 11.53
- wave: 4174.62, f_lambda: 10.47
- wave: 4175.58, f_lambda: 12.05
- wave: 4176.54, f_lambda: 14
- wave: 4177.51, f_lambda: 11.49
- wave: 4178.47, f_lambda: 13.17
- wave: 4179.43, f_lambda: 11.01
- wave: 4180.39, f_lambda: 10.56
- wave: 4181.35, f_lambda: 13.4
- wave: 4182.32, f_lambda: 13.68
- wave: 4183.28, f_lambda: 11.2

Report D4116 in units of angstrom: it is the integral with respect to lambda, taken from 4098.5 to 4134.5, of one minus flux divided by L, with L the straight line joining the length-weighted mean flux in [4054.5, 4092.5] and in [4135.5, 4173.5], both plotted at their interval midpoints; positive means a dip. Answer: 2.09 angstrom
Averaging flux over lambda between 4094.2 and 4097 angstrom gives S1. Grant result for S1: 7.84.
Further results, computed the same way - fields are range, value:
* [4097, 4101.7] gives 9.71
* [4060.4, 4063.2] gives 12.5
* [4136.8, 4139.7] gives 12.1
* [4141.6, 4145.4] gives 11.3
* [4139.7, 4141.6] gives 12.3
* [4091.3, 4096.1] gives 9.94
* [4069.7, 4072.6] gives 10.5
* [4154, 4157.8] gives 11.7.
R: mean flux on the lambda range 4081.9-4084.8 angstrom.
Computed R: 11.9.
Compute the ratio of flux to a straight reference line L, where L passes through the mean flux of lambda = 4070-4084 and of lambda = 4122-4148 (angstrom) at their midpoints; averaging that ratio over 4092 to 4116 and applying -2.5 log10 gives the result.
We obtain 0.10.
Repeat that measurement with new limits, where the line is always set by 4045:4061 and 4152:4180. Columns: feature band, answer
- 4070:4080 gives 0.116 mag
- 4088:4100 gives 0.238 mag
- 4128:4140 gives 0.014 mag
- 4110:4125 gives 0.060 mag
